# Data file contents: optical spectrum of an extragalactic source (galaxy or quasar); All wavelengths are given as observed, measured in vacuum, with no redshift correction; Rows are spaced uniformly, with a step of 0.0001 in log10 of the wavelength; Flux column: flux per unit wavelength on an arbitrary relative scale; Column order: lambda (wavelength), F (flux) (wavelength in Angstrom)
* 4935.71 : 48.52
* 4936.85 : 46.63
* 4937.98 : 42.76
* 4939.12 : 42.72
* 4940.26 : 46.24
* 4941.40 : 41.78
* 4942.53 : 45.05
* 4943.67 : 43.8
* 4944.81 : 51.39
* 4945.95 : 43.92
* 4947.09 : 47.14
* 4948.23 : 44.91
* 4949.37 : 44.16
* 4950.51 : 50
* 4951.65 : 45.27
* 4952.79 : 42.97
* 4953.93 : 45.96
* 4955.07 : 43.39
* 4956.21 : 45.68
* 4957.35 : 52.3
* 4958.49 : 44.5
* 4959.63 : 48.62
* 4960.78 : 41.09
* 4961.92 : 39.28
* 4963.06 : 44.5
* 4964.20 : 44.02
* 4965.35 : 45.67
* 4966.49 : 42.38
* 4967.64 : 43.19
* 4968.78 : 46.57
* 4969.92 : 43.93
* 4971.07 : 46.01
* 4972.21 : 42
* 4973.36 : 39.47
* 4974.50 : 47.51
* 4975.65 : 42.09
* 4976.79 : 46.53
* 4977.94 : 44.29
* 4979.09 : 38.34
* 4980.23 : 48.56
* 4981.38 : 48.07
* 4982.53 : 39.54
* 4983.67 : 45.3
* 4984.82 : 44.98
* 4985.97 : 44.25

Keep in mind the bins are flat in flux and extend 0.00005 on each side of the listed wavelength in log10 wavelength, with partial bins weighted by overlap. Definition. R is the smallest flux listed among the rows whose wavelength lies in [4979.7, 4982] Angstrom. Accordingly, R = 48.07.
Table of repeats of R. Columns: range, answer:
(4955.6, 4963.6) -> 39.28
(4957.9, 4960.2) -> 44.5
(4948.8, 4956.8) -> 42.97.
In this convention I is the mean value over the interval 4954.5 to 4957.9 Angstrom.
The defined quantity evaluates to 47.1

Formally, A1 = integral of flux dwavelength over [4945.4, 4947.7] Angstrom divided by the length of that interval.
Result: 45.5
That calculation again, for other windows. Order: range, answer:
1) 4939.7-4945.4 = 45.7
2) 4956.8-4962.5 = 45.1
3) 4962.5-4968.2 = 43.9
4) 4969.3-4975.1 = 43.8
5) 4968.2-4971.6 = 45.5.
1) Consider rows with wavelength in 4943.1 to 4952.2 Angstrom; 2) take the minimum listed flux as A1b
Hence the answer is 43.8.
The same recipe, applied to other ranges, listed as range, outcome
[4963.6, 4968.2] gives 42.38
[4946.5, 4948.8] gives 44.91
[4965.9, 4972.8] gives 42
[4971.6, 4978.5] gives 39.47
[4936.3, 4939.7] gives 42.72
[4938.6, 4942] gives 41.78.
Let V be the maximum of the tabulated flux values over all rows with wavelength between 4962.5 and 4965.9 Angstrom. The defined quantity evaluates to 45.67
